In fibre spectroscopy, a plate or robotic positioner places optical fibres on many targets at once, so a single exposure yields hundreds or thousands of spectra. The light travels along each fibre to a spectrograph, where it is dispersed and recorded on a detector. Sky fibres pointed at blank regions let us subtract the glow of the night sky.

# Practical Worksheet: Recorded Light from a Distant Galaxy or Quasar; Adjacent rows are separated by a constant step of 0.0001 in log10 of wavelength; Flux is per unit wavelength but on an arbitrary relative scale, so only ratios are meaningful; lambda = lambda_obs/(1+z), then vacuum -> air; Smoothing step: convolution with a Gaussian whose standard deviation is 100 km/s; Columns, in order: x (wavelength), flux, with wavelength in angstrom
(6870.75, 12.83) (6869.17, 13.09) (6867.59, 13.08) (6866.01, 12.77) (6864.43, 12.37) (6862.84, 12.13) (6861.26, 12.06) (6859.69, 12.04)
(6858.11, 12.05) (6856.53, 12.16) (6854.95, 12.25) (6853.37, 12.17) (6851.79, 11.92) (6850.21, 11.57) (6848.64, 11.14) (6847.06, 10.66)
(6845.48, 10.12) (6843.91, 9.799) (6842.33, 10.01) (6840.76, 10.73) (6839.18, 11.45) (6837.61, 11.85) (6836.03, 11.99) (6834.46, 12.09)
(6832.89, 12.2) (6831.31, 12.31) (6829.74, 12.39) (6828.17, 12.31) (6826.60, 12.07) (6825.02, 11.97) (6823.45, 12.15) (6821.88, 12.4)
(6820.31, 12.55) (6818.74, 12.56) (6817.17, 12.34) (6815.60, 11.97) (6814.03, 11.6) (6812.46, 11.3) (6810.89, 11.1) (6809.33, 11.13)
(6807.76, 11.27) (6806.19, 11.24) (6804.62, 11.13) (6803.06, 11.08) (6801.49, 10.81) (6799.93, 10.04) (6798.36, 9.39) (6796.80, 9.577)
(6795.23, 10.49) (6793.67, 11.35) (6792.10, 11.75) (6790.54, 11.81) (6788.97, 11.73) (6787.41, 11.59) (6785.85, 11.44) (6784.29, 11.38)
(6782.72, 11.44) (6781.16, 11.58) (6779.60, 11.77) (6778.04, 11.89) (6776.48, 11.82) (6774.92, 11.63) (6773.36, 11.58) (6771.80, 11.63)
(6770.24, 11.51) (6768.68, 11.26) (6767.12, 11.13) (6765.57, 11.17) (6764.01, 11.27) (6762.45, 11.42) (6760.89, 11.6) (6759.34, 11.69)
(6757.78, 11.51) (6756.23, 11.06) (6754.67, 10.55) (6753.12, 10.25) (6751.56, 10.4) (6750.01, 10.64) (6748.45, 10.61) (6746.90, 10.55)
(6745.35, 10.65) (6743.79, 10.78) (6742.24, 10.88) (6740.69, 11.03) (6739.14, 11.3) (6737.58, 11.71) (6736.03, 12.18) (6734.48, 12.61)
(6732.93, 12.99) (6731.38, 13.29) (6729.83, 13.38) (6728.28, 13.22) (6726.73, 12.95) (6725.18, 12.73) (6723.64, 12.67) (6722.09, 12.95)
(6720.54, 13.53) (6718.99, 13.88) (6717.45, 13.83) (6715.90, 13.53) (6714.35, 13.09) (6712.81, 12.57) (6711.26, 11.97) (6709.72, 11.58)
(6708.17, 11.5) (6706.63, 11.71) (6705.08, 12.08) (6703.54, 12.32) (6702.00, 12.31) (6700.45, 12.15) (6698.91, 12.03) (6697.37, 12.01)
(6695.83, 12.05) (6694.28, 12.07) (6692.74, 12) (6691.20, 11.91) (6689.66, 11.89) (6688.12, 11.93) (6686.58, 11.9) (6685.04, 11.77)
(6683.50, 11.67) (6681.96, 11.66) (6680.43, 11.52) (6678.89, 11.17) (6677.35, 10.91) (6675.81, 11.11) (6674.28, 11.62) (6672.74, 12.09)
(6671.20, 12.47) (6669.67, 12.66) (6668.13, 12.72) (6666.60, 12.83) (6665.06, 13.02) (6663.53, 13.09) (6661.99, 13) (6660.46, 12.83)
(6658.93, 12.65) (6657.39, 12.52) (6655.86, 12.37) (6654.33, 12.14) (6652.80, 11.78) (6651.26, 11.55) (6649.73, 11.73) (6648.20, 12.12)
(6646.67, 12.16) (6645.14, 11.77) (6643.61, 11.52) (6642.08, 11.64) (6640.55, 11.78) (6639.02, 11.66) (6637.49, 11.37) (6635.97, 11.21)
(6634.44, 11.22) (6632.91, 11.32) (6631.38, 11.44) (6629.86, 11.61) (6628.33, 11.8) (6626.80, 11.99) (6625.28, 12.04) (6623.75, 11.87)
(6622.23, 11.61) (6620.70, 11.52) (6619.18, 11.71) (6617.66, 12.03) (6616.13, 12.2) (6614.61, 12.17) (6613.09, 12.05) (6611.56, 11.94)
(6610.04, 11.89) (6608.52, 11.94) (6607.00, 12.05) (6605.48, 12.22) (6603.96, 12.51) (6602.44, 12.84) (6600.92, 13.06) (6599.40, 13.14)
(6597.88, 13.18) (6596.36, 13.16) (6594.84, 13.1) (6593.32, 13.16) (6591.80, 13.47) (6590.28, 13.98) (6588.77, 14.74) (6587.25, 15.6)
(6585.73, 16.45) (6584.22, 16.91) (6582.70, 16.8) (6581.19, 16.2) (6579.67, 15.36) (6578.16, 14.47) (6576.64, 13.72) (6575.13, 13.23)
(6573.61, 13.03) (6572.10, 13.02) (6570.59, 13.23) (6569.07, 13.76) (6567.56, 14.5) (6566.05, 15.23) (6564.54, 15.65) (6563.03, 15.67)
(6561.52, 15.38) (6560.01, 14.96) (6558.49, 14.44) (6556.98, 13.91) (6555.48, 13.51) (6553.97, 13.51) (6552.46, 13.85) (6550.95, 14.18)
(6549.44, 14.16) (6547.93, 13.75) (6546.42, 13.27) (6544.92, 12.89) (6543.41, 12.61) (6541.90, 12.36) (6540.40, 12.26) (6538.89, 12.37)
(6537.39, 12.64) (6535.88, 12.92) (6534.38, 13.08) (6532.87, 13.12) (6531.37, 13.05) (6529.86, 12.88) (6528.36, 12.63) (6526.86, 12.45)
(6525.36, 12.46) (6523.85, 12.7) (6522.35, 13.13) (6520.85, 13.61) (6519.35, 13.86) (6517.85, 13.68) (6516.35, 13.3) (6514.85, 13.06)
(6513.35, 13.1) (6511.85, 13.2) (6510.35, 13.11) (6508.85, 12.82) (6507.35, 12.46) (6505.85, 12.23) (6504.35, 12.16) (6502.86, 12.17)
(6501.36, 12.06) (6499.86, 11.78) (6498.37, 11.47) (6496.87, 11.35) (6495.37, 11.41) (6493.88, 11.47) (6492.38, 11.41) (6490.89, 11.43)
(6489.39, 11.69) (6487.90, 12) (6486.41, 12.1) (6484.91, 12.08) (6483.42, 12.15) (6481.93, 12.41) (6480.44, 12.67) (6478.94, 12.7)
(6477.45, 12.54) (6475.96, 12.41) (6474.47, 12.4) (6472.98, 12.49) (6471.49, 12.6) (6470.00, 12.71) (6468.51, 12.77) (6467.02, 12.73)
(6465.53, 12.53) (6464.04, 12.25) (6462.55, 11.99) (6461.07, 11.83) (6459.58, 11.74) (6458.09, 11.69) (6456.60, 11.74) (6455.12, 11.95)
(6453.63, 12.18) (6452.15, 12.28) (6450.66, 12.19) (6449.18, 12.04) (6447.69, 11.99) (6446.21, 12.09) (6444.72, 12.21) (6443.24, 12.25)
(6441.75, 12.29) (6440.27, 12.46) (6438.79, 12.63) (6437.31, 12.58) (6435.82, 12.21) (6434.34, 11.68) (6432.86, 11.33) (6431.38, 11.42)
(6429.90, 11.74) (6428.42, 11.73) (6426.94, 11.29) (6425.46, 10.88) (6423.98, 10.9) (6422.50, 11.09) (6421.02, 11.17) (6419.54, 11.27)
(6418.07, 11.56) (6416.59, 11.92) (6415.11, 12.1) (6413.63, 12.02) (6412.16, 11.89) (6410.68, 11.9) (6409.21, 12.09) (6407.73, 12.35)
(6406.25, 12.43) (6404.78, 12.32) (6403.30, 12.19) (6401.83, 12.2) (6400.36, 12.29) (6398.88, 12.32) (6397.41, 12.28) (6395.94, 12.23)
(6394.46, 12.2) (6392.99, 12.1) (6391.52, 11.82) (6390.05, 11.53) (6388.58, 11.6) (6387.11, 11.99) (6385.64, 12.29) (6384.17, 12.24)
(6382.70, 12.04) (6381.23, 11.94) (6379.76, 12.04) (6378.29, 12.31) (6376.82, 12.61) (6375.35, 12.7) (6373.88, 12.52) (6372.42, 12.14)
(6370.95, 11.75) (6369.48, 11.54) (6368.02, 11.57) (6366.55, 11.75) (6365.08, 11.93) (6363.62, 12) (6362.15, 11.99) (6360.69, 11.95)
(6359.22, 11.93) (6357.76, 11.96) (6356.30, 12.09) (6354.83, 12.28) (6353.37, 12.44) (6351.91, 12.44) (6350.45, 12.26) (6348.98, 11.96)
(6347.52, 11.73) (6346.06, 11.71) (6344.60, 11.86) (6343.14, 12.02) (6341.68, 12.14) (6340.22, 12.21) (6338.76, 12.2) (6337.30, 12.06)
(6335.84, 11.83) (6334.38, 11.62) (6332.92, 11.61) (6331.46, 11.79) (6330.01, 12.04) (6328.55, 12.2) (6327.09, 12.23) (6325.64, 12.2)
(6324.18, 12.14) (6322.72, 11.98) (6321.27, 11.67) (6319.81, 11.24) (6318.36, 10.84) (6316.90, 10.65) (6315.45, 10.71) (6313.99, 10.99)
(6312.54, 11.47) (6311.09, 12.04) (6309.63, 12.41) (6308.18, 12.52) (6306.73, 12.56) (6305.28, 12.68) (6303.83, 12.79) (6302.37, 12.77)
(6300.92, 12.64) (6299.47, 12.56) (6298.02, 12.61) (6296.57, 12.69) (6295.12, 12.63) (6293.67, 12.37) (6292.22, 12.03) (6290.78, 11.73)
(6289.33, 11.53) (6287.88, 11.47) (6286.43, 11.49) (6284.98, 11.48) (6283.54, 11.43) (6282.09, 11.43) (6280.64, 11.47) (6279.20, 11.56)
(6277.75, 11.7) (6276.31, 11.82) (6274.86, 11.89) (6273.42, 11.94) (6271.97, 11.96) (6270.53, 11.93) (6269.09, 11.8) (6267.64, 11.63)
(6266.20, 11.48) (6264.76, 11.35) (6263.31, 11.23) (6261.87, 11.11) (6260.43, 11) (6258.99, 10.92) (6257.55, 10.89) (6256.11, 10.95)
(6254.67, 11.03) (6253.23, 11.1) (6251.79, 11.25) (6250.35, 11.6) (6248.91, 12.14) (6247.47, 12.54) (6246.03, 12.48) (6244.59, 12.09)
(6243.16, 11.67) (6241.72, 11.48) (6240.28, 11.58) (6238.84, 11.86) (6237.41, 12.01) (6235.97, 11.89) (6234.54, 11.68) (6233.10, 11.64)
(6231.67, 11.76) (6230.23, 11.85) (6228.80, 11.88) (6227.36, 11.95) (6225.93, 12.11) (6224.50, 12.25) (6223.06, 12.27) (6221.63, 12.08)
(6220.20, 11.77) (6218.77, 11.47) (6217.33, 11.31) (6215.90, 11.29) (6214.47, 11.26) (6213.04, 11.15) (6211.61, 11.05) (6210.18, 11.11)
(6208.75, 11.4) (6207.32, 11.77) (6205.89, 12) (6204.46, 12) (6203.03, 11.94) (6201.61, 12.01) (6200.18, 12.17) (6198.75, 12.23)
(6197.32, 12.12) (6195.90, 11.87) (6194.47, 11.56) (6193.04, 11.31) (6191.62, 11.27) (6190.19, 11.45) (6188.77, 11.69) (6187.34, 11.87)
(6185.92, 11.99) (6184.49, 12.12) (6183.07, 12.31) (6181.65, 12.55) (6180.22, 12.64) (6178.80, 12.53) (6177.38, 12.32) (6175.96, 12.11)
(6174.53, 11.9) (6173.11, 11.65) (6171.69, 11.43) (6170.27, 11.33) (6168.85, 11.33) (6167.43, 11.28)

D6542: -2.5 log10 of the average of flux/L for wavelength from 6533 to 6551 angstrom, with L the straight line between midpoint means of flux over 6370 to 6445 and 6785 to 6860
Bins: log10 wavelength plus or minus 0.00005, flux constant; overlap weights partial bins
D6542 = -0.10 mag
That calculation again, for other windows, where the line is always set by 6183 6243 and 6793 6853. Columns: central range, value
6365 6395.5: -0.04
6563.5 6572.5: -0.24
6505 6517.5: -0.12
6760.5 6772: 0.01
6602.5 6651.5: -0.03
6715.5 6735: -0.16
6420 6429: 0.04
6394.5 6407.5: -0.06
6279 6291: 0.02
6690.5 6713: -0.05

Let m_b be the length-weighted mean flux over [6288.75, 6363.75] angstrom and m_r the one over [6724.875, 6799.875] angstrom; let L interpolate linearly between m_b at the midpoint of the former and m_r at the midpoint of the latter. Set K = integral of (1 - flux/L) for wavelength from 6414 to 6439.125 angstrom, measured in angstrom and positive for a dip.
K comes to 0.6 angstrom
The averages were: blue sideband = 12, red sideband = 11.4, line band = 11.6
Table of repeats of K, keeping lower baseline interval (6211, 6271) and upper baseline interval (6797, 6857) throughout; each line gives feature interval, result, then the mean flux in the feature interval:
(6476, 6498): -0.8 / 12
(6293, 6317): -1.3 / 12.2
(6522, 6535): -1.4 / 12.8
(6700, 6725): -2.4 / 12.6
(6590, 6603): -1.9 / 13.2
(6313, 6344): -0.4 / 11.7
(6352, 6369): -0.6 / 12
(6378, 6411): -1.5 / 12.1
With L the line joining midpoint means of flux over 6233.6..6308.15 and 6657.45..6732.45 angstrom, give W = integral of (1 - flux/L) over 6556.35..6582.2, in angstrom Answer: -4.8 angstrom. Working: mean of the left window 11.8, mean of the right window 12.4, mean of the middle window 14.5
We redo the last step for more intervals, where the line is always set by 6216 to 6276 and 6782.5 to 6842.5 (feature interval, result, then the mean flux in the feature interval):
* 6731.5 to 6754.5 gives 0.6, 11.2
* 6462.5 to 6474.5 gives -1.0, 12.5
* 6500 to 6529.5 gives -3.2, 12.8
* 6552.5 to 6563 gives -2.5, 14.4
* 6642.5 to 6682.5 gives -2.0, 12.1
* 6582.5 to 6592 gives -3.2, 15.5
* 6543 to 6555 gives -2.0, 13.5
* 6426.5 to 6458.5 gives -1.1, 12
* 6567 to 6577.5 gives -1.7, 13.5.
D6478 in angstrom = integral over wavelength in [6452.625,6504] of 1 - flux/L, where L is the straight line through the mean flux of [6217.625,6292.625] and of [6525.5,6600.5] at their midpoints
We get 4.6 angstrom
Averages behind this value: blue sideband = 11.7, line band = 12.1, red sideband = 13.9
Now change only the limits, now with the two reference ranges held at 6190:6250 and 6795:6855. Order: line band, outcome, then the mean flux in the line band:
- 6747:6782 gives 0.6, 11.3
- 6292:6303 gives -0.8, 12.6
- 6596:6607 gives -1.2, 12.8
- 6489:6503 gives 0.0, 11.6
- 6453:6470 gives -0.8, 12.2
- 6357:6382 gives -0.7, 12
